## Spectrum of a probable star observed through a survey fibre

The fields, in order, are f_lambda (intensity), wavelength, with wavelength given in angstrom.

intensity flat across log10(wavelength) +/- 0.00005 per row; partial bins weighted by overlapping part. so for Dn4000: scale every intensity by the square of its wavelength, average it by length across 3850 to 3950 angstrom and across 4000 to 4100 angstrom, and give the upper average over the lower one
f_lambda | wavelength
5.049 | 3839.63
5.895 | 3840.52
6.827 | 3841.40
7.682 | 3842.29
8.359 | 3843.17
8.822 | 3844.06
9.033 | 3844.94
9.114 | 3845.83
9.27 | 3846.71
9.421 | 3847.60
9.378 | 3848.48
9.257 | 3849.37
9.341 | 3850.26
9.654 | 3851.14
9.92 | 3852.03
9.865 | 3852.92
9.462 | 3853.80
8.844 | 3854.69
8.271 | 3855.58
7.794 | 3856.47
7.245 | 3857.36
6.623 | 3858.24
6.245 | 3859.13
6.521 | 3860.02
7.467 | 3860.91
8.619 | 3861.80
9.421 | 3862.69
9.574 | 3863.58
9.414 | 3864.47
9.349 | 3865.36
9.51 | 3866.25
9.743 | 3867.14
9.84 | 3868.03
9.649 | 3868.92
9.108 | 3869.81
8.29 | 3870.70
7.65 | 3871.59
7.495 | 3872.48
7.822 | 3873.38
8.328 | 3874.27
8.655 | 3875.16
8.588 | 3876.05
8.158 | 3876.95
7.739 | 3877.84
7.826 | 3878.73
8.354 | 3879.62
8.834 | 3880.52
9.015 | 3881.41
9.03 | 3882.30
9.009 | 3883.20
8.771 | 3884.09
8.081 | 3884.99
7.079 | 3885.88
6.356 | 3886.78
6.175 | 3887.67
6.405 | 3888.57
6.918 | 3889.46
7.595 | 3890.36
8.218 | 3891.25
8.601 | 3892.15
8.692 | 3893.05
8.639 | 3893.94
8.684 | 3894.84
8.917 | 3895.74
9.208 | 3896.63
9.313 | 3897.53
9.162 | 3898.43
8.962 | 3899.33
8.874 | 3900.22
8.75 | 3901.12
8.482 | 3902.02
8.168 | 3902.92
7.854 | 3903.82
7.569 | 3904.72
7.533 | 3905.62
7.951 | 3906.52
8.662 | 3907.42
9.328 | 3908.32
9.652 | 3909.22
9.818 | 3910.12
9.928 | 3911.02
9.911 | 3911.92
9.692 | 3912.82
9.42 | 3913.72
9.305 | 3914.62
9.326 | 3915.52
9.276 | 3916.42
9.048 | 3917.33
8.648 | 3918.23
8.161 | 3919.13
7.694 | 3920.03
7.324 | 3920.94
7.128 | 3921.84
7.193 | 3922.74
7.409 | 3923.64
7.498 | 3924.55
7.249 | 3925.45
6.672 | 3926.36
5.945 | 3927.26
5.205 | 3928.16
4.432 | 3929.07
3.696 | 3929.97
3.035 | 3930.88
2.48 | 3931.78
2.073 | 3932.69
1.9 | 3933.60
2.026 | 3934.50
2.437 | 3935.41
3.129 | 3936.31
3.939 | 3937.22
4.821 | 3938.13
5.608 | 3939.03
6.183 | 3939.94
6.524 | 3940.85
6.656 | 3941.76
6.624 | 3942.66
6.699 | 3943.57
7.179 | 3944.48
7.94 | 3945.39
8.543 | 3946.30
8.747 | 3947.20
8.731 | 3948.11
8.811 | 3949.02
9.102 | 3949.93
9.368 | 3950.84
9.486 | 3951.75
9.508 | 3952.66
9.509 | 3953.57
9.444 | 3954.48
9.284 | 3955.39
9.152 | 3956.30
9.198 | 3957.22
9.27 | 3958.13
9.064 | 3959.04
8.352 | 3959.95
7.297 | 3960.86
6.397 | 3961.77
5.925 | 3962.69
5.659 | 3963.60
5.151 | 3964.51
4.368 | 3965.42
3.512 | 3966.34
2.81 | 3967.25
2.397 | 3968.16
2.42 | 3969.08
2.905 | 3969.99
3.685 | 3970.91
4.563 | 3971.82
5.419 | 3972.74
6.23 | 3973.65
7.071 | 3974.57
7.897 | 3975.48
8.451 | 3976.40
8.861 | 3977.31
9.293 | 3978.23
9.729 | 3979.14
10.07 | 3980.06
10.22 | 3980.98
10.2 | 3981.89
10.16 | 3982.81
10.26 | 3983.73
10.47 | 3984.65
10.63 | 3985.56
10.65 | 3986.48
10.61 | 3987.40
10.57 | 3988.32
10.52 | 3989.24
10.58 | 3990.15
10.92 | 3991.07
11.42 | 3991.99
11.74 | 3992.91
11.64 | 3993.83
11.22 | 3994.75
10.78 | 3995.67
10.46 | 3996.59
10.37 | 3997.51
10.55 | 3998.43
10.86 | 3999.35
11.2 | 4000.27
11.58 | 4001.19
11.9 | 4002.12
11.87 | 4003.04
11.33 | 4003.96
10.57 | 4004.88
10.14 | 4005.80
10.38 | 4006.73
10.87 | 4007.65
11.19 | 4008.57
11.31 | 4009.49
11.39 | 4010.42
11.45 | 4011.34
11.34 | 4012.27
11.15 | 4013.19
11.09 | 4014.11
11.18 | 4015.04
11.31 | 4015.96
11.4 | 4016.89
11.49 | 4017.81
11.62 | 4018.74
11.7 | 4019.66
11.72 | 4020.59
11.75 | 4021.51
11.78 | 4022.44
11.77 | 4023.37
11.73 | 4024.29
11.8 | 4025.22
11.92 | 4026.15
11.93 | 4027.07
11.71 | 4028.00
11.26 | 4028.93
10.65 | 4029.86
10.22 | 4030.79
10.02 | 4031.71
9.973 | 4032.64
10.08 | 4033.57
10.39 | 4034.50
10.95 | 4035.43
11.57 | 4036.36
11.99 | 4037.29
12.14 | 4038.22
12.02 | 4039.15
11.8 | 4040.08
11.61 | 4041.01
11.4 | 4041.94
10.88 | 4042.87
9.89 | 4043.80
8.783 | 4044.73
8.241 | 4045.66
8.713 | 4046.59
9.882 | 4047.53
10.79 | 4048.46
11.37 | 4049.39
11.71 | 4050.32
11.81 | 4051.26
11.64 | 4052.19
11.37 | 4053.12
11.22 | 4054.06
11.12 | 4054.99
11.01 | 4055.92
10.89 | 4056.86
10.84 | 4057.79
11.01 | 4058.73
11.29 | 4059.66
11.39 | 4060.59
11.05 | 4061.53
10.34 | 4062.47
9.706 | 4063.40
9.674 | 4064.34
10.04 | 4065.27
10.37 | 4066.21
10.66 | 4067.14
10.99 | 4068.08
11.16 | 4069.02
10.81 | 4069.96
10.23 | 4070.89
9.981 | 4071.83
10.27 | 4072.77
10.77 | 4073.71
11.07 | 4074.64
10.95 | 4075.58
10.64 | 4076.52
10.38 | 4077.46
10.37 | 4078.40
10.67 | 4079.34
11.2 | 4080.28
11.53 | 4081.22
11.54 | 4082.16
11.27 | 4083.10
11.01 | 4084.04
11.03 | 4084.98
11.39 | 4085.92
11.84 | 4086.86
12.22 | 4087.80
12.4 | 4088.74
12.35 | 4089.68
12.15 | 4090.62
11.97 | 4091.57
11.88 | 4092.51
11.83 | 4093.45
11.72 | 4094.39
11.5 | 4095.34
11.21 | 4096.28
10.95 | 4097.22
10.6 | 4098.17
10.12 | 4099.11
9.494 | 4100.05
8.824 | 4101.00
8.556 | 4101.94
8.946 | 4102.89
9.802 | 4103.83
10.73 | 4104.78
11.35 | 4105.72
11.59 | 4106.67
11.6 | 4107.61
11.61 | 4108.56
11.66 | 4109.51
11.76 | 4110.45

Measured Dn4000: 1.55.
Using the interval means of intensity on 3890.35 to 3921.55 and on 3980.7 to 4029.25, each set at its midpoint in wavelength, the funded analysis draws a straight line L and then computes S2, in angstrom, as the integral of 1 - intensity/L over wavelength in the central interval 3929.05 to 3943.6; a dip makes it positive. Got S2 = 8.17 angstrom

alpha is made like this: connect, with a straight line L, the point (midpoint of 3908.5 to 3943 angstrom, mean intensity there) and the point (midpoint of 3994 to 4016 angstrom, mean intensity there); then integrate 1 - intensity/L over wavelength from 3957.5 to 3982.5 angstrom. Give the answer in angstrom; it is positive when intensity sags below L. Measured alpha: 6.8 angstrom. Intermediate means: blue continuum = 6.52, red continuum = 11.1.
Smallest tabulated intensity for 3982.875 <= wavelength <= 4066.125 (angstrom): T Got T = 8.241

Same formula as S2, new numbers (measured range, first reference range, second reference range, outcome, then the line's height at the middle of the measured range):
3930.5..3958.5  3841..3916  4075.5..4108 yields 8.0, 9.32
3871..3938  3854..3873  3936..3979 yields 2.4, 7.74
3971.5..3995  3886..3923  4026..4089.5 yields 0.3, 9.71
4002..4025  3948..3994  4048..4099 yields -4.8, 9.39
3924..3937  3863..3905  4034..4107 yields 7.0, 9.05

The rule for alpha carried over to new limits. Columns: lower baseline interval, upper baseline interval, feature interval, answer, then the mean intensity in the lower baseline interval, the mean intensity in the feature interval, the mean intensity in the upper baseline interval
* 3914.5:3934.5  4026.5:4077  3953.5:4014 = -4.4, 6.25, 9.05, 10.8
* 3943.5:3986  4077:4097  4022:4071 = -3.4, 7.66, 10.9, 11.5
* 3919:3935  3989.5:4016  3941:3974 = 2.3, 5.33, 6.92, 11.1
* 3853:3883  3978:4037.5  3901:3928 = 2.8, 8.46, 8.31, 11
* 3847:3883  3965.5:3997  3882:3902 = 0.8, 8.64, 8.25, 8.43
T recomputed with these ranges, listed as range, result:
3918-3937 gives 1.9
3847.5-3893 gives 6.175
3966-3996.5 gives 2.397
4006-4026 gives 10.38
